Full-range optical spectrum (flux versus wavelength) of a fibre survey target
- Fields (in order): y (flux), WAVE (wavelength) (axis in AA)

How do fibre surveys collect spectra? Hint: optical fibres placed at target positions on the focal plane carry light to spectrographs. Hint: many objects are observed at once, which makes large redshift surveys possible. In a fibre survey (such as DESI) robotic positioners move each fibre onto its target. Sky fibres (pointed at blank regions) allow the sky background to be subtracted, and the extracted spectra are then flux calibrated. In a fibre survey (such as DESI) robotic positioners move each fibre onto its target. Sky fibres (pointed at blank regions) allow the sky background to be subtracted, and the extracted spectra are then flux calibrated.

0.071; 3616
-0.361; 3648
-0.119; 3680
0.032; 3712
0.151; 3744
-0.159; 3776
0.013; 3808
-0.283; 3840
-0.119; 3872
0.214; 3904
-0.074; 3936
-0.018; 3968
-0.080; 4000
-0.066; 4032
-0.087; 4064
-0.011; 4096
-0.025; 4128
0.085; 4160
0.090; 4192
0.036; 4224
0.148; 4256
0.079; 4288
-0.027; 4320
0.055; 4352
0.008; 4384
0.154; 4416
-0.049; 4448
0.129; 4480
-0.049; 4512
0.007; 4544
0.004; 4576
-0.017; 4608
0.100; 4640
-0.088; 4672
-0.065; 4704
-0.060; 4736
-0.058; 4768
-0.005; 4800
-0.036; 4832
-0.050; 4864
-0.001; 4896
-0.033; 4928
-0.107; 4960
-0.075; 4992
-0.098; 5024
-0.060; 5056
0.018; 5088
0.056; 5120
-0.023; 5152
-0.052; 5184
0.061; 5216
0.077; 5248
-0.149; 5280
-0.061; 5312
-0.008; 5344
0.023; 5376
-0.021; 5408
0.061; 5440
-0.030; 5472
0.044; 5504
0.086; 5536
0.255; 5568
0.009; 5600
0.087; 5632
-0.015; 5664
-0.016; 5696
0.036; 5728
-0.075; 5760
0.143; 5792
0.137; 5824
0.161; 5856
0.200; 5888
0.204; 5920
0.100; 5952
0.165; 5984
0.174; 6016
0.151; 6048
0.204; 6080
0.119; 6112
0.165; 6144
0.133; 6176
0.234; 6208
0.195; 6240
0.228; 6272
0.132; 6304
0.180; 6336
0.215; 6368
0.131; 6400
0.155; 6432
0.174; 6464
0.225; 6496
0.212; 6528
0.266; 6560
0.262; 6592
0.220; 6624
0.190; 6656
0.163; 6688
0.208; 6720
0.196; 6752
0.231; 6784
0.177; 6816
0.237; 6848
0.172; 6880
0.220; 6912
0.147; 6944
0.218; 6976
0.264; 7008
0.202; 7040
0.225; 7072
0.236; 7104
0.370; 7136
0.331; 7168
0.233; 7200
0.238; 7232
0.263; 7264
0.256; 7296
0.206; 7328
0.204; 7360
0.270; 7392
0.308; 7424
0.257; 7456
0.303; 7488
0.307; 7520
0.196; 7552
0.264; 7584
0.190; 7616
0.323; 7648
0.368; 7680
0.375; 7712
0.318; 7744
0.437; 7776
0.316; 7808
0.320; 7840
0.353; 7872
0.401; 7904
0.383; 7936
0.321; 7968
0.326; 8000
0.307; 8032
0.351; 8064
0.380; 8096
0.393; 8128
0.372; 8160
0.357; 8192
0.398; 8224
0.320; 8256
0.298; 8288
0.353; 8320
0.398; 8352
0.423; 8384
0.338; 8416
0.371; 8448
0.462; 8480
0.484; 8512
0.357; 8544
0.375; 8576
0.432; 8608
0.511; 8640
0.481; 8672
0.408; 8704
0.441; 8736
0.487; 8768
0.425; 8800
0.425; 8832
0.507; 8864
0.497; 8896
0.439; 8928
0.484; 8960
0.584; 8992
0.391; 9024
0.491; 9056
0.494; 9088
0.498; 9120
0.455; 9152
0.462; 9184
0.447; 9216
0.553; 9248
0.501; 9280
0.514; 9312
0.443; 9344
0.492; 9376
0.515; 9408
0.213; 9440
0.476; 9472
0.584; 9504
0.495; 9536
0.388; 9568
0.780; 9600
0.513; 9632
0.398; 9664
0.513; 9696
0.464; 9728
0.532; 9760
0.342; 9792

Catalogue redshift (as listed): 0.918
